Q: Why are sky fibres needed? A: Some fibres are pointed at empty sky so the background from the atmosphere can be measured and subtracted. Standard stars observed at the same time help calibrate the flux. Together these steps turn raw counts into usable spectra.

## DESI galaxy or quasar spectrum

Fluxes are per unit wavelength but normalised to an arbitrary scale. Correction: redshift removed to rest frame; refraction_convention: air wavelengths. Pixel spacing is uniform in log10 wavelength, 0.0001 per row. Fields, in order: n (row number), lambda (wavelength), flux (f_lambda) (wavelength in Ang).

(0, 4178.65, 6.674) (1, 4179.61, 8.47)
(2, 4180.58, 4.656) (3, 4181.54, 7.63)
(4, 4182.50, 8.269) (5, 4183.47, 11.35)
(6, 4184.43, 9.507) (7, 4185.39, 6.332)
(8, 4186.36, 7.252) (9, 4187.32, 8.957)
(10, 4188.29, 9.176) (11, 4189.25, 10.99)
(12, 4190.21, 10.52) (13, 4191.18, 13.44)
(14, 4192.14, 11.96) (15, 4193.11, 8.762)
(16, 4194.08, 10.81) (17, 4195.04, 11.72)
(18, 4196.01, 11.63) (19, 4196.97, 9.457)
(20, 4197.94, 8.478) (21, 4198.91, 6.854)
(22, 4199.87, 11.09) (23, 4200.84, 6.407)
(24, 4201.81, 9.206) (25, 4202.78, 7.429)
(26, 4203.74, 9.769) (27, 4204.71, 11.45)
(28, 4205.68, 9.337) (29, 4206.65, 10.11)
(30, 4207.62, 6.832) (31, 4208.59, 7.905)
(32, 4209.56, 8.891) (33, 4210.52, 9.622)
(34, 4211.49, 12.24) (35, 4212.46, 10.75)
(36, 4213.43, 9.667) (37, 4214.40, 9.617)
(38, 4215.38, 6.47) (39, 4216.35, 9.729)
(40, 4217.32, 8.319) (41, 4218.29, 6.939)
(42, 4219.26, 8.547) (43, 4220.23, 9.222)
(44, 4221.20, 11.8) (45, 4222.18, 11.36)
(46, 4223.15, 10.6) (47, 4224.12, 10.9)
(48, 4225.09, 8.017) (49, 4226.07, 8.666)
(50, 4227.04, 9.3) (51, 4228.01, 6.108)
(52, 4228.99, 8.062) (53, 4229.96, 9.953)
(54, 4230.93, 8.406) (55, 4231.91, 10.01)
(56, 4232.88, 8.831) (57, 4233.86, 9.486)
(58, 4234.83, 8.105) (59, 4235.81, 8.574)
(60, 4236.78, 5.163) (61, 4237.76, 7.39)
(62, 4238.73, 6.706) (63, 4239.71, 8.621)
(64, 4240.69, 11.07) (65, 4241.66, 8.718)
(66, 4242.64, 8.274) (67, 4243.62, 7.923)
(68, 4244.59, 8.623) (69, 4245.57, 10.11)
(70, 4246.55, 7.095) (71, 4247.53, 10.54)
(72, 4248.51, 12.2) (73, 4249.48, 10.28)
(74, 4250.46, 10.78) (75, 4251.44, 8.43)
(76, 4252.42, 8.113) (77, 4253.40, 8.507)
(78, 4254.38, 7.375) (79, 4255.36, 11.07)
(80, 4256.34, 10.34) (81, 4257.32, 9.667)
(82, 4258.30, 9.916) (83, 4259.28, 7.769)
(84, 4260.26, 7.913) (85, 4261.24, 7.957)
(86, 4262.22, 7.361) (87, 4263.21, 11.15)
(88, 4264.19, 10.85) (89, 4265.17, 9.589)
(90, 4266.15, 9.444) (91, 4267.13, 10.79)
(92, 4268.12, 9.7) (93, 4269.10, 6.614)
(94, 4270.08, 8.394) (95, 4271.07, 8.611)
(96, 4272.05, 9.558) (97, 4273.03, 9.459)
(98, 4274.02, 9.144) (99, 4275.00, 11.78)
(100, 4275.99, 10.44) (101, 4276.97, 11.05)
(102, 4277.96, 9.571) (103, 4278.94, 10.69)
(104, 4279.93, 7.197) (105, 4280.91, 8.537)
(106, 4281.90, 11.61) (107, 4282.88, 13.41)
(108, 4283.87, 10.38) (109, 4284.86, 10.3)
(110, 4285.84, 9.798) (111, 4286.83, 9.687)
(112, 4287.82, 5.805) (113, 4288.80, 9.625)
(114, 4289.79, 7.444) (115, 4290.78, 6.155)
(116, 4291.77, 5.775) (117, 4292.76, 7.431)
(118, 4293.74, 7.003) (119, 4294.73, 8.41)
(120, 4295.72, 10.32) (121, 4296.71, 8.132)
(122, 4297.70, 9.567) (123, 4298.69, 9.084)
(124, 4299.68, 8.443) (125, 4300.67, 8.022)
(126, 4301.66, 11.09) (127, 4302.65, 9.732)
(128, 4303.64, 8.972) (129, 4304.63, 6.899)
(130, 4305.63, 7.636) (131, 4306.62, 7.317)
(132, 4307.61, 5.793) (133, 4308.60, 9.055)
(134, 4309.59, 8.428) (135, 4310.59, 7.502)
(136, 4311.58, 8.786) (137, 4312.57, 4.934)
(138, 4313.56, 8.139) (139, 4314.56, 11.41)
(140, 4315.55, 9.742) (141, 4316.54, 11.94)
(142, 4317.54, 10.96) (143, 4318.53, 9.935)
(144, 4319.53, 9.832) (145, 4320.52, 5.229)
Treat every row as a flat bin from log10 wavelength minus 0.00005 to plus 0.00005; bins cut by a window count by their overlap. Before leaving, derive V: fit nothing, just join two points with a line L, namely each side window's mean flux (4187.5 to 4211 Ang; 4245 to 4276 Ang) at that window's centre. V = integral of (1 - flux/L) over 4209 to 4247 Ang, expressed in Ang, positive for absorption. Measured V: 2.4 Ang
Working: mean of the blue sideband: 9.65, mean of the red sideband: 9.38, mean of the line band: 8.92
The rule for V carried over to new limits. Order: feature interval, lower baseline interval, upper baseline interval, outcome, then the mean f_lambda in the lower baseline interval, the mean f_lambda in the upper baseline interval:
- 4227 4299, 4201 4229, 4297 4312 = -2.0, 9.19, 8.41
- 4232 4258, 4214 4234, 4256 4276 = 0.7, 9.05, 9.32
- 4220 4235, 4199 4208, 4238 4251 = -0.3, 9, 9.27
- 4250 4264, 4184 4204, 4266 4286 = 1.0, 9.51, 9.84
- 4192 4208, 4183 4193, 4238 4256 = 0.5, 9.91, 9.12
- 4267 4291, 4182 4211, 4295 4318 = -1.4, 9.45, 8.77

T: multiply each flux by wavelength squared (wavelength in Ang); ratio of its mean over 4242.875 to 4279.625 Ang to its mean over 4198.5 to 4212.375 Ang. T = 1.06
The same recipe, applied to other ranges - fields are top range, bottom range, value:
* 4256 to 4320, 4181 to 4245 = 1.03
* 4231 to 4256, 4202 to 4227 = 0.96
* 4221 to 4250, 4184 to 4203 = 0.96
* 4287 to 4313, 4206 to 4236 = 0.91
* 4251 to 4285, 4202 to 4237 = 1.07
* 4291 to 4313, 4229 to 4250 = 0.94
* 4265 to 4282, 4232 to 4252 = 1.09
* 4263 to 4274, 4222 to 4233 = 1.05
